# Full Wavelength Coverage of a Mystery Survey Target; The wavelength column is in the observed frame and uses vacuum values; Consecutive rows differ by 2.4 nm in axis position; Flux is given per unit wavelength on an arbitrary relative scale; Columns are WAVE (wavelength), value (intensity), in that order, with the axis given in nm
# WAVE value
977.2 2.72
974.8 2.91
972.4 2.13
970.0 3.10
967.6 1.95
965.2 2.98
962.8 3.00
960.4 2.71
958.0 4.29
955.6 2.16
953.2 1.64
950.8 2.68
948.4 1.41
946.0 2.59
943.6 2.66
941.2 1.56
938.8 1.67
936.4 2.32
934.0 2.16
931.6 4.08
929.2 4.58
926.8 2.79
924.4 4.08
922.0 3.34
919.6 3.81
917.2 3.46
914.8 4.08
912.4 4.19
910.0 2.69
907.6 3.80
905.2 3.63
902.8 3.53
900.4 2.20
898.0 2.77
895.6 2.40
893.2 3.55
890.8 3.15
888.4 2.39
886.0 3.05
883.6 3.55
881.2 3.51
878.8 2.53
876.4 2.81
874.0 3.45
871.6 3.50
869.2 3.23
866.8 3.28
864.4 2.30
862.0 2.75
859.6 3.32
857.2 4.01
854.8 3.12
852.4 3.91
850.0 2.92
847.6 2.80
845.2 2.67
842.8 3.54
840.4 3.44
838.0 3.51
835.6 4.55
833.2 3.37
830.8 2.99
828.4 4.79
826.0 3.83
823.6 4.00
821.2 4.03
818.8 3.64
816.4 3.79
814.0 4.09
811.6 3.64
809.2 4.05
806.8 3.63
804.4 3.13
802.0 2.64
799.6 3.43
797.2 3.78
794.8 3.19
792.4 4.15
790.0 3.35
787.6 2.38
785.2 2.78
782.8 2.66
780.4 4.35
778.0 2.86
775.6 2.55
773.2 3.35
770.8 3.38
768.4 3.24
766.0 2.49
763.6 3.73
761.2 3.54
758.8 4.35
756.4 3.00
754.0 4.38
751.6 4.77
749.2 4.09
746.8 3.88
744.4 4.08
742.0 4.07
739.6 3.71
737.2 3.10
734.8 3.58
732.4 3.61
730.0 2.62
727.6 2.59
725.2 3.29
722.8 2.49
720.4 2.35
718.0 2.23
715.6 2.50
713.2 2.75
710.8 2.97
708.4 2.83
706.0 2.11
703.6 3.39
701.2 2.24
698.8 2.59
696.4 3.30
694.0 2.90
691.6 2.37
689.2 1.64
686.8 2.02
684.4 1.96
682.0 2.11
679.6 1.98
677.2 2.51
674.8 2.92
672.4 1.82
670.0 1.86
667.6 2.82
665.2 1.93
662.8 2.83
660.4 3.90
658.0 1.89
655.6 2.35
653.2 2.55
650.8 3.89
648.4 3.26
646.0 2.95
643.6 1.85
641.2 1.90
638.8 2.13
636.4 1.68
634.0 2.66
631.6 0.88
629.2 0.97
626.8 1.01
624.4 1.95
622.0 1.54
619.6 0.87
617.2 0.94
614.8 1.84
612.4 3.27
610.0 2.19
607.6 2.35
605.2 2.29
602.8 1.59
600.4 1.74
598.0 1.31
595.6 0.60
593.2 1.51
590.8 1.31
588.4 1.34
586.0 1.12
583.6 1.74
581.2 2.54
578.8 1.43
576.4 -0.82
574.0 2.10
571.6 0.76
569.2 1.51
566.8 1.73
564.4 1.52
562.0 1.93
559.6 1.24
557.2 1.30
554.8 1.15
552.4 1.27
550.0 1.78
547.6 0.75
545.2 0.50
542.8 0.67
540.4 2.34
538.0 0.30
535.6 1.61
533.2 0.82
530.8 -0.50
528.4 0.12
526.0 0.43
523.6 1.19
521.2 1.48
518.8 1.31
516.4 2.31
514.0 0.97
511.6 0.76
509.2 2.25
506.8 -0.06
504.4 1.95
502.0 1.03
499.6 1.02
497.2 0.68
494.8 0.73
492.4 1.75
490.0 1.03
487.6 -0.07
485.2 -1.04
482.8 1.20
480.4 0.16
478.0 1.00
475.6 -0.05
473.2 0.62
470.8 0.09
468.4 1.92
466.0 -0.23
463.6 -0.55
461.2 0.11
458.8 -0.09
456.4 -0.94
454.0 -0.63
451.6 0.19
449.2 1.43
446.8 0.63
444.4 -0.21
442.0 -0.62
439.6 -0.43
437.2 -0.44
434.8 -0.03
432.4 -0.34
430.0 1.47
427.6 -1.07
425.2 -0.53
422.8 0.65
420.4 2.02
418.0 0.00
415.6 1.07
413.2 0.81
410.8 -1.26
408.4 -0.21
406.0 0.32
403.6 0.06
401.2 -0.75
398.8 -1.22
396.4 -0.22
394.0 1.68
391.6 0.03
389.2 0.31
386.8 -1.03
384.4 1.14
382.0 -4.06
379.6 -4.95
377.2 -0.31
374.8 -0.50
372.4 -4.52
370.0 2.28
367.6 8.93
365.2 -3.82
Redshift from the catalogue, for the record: 0.00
